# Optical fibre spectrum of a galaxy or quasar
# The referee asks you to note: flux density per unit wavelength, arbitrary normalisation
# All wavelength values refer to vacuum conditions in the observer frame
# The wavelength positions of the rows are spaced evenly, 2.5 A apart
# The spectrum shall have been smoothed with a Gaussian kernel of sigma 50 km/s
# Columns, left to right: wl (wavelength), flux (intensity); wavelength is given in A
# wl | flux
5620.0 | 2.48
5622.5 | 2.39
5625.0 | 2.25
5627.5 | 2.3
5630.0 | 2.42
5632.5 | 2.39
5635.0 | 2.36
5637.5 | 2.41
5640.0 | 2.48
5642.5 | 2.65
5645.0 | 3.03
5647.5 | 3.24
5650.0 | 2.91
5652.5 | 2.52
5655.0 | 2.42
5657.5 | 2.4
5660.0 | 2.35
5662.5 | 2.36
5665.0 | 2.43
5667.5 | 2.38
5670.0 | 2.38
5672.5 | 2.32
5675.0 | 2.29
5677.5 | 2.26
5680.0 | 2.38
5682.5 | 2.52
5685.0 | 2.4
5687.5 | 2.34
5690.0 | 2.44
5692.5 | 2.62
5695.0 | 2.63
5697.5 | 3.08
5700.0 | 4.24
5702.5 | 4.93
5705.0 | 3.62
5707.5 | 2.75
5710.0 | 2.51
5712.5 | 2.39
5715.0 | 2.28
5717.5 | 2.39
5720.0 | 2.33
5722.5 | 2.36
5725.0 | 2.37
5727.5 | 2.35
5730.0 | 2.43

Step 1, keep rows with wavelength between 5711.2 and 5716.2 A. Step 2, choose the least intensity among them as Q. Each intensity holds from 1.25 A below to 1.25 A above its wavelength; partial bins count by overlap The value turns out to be 2.28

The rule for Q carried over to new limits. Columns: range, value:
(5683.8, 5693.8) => 2.34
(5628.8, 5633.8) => 2.39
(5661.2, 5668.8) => 2.36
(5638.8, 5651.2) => 2.48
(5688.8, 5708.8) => 2.44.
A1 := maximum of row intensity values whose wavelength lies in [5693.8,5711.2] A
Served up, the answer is 4.93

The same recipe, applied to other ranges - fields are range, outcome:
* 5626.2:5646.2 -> 3.03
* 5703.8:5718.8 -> 3.62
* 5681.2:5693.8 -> 2.62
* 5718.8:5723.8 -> 2.36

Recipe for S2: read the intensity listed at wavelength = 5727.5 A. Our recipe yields 2.35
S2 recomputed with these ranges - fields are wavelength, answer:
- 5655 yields 2.42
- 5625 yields 2.25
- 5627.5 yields 2.3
